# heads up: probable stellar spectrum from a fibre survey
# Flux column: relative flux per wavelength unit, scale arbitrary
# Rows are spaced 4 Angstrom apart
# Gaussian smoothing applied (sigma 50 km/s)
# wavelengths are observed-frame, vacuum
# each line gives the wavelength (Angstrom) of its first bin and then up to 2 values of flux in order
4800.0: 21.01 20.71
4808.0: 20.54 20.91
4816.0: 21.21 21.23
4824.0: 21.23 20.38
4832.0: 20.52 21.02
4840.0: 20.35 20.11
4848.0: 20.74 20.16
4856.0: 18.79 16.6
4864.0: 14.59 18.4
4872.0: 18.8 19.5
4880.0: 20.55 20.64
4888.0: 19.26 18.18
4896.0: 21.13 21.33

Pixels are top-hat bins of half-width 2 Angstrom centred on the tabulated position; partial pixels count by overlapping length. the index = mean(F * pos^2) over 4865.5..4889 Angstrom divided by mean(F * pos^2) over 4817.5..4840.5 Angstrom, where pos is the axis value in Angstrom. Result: 0.95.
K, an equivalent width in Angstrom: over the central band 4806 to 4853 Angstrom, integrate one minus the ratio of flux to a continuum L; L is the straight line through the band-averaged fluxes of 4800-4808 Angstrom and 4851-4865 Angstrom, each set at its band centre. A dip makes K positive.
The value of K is -3.7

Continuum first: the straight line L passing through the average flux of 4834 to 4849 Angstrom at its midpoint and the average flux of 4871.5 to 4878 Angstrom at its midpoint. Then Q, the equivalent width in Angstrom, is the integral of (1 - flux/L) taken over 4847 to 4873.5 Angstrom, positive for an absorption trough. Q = 2.2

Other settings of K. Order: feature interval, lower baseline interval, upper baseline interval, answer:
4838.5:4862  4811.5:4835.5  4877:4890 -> 1.3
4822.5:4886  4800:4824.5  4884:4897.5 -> 2.3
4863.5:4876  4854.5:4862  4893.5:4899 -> 0.5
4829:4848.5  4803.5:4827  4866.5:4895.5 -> -0.1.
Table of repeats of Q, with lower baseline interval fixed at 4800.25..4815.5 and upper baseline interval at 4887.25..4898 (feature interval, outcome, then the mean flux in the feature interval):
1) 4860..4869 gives 1.6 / 16.3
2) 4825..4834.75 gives 0.0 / 20.6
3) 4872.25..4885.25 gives -0.2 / 20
